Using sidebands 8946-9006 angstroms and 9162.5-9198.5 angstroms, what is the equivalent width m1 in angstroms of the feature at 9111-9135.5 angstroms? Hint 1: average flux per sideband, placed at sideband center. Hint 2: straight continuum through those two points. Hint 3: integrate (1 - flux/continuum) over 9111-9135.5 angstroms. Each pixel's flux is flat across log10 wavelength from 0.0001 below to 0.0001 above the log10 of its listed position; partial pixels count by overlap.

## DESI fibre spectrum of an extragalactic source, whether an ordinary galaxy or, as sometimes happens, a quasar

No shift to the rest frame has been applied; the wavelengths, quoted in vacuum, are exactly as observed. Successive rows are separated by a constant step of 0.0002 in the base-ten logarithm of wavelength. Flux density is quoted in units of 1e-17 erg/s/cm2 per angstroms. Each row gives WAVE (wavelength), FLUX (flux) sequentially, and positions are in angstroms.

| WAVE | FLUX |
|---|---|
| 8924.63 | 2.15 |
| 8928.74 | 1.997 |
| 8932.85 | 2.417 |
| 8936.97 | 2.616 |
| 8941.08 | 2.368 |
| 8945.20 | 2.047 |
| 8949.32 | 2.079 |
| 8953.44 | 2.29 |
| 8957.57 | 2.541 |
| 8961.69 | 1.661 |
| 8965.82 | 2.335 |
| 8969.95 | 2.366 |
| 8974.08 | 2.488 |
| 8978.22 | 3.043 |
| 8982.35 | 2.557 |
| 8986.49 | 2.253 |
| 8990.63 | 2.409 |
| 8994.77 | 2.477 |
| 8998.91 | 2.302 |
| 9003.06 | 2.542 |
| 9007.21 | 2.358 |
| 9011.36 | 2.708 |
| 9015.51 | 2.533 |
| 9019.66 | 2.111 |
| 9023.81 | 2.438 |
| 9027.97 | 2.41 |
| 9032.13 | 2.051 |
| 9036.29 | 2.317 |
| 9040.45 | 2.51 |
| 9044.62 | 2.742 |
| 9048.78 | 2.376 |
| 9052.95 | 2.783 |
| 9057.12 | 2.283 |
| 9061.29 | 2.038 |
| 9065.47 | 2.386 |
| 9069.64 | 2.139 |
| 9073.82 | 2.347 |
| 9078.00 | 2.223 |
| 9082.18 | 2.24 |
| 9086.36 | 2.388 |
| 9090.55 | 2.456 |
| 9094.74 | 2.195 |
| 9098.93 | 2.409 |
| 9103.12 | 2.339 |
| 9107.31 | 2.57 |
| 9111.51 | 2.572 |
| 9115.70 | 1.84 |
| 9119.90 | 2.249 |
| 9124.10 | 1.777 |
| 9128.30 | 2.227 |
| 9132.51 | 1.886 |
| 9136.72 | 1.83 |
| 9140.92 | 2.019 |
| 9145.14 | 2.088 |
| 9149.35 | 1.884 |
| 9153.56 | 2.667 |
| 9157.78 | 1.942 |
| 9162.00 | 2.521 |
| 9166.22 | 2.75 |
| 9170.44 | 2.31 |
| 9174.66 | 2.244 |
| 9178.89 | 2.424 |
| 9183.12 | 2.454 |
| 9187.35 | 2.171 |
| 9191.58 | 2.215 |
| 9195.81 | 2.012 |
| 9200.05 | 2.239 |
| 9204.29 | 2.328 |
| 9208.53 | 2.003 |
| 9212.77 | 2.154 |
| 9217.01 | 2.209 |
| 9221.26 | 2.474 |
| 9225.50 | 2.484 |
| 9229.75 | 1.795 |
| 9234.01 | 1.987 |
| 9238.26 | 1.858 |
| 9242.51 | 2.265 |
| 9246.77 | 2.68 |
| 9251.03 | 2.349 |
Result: 3.0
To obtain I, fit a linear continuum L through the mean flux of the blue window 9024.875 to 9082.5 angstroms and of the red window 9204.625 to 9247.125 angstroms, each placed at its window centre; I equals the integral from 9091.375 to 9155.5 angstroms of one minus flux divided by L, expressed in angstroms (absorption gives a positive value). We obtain 2.99 angstroms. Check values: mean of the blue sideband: 2.35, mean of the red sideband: 2.18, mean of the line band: 2.17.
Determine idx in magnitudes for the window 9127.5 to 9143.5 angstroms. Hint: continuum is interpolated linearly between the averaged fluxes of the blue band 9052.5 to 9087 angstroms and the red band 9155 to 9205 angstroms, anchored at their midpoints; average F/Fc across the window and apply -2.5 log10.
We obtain 0.17 mag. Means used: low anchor 2.29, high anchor 2.3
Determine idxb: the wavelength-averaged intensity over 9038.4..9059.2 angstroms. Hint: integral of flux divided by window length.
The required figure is 2.54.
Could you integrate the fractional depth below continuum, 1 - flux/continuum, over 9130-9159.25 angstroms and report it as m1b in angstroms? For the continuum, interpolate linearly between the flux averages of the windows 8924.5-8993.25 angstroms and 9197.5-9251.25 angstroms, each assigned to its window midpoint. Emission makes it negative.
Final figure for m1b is 2.6 angstroms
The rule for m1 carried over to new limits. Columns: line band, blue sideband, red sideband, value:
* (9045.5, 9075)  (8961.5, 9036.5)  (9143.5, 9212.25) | 0.1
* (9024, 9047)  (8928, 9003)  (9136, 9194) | -0.8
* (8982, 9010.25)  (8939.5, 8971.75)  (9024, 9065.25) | -1.5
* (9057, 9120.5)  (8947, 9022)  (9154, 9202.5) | 1.5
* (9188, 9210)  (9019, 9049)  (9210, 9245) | 0.2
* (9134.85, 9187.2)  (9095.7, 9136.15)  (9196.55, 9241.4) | -2.1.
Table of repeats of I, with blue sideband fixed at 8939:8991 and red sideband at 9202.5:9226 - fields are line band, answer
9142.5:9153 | 0.9 angstroms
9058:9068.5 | 0.4 angstroms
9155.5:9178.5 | -0.9 angstroms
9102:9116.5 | -0.5 angstroms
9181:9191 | -0.1 angstroms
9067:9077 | 0.2 angstroms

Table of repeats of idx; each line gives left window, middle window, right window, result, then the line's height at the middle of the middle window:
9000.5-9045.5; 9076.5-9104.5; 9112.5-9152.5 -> -0.08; 2.17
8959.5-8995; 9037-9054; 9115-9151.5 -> -0.16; 2.22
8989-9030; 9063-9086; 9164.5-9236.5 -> 0.04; 2.37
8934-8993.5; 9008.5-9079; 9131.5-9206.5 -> -0.03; 2.31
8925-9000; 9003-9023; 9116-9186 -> -0.06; 2.3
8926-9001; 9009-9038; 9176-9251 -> -0.02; 2.32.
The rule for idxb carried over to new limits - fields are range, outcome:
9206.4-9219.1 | 2.12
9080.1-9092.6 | 2.36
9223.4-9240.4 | 2.03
